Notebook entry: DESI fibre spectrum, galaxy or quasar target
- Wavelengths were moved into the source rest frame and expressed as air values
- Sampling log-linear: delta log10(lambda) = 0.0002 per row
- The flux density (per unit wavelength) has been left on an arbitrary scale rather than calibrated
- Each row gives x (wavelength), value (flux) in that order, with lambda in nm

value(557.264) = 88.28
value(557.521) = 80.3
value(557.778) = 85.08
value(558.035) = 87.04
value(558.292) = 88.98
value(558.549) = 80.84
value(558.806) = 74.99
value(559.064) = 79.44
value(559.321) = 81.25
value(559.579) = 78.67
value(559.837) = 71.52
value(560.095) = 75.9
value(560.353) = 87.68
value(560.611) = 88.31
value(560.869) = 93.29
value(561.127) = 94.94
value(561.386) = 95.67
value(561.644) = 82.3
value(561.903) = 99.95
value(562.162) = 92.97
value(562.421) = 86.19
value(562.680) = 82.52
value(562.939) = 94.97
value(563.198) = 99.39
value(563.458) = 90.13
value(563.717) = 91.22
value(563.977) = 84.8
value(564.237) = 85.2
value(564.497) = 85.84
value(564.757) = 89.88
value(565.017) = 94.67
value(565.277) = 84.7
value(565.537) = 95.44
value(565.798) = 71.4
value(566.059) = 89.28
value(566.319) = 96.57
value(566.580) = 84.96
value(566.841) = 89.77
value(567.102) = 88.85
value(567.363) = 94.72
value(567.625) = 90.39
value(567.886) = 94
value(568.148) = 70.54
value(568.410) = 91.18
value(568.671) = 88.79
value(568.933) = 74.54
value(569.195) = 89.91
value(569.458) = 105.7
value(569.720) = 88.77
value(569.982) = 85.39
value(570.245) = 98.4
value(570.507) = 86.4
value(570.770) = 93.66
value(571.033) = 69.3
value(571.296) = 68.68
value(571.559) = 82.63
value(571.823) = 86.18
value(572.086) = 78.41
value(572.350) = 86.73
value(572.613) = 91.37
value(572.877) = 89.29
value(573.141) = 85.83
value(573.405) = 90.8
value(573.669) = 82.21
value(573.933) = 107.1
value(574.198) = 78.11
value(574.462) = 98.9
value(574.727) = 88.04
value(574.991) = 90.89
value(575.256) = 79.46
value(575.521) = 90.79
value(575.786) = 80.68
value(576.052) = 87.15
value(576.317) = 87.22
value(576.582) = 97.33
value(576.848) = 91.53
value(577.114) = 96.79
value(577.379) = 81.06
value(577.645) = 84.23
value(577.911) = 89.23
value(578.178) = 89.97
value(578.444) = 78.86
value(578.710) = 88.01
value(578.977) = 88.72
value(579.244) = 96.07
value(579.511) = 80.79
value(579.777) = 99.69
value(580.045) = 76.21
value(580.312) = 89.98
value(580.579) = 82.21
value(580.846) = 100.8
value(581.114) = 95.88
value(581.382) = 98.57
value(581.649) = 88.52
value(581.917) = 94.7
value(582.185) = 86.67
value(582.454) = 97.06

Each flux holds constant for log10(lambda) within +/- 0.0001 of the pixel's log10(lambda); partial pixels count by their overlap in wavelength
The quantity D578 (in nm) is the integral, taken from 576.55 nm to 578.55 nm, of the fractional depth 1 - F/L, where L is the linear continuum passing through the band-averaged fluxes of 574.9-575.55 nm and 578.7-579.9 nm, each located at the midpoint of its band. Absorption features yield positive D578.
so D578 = 0.01 nm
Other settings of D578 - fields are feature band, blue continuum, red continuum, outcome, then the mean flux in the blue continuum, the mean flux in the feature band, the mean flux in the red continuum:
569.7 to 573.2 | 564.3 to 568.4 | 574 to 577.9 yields 0.13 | 88.1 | 84.9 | 88.4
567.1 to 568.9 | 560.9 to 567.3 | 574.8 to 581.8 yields 0.04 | 89.8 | 87.6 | 88.9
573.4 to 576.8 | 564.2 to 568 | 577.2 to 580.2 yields -0.06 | 89.1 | 89.1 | 86.8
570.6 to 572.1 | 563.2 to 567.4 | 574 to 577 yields 0.15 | 88.8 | 80.1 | 88.6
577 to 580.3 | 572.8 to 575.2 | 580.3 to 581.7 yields 0.16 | 89.8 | 87.5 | 93.2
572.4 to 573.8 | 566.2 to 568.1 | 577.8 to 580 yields 0.02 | 90.4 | 87.9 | 88.4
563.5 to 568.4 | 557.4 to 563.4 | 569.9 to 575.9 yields -0.09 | 86.2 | 88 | 86.5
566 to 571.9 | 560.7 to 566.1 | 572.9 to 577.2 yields 0.15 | 89.7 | 87.3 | 89.5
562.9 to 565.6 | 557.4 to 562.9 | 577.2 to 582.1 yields -0.13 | 85.3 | 90.3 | 89.2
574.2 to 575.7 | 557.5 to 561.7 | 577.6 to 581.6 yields 0.00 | 84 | 88.4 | 89.4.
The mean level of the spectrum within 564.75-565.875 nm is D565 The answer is 87.7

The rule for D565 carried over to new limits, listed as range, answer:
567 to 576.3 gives 87.2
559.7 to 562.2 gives 88.1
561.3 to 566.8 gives 89.4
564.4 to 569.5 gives 88.3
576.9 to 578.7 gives 87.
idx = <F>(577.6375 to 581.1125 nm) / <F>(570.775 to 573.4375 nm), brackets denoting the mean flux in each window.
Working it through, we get 1.06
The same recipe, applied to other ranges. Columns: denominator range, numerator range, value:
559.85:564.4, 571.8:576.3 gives 0.98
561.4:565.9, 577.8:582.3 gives 1.01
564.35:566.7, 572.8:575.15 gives 1.02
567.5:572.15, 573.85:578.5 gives 1.03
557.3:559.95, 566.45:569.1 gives 1.07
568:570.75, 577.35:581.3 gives 1.00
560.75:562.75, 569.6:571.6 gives 0.92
